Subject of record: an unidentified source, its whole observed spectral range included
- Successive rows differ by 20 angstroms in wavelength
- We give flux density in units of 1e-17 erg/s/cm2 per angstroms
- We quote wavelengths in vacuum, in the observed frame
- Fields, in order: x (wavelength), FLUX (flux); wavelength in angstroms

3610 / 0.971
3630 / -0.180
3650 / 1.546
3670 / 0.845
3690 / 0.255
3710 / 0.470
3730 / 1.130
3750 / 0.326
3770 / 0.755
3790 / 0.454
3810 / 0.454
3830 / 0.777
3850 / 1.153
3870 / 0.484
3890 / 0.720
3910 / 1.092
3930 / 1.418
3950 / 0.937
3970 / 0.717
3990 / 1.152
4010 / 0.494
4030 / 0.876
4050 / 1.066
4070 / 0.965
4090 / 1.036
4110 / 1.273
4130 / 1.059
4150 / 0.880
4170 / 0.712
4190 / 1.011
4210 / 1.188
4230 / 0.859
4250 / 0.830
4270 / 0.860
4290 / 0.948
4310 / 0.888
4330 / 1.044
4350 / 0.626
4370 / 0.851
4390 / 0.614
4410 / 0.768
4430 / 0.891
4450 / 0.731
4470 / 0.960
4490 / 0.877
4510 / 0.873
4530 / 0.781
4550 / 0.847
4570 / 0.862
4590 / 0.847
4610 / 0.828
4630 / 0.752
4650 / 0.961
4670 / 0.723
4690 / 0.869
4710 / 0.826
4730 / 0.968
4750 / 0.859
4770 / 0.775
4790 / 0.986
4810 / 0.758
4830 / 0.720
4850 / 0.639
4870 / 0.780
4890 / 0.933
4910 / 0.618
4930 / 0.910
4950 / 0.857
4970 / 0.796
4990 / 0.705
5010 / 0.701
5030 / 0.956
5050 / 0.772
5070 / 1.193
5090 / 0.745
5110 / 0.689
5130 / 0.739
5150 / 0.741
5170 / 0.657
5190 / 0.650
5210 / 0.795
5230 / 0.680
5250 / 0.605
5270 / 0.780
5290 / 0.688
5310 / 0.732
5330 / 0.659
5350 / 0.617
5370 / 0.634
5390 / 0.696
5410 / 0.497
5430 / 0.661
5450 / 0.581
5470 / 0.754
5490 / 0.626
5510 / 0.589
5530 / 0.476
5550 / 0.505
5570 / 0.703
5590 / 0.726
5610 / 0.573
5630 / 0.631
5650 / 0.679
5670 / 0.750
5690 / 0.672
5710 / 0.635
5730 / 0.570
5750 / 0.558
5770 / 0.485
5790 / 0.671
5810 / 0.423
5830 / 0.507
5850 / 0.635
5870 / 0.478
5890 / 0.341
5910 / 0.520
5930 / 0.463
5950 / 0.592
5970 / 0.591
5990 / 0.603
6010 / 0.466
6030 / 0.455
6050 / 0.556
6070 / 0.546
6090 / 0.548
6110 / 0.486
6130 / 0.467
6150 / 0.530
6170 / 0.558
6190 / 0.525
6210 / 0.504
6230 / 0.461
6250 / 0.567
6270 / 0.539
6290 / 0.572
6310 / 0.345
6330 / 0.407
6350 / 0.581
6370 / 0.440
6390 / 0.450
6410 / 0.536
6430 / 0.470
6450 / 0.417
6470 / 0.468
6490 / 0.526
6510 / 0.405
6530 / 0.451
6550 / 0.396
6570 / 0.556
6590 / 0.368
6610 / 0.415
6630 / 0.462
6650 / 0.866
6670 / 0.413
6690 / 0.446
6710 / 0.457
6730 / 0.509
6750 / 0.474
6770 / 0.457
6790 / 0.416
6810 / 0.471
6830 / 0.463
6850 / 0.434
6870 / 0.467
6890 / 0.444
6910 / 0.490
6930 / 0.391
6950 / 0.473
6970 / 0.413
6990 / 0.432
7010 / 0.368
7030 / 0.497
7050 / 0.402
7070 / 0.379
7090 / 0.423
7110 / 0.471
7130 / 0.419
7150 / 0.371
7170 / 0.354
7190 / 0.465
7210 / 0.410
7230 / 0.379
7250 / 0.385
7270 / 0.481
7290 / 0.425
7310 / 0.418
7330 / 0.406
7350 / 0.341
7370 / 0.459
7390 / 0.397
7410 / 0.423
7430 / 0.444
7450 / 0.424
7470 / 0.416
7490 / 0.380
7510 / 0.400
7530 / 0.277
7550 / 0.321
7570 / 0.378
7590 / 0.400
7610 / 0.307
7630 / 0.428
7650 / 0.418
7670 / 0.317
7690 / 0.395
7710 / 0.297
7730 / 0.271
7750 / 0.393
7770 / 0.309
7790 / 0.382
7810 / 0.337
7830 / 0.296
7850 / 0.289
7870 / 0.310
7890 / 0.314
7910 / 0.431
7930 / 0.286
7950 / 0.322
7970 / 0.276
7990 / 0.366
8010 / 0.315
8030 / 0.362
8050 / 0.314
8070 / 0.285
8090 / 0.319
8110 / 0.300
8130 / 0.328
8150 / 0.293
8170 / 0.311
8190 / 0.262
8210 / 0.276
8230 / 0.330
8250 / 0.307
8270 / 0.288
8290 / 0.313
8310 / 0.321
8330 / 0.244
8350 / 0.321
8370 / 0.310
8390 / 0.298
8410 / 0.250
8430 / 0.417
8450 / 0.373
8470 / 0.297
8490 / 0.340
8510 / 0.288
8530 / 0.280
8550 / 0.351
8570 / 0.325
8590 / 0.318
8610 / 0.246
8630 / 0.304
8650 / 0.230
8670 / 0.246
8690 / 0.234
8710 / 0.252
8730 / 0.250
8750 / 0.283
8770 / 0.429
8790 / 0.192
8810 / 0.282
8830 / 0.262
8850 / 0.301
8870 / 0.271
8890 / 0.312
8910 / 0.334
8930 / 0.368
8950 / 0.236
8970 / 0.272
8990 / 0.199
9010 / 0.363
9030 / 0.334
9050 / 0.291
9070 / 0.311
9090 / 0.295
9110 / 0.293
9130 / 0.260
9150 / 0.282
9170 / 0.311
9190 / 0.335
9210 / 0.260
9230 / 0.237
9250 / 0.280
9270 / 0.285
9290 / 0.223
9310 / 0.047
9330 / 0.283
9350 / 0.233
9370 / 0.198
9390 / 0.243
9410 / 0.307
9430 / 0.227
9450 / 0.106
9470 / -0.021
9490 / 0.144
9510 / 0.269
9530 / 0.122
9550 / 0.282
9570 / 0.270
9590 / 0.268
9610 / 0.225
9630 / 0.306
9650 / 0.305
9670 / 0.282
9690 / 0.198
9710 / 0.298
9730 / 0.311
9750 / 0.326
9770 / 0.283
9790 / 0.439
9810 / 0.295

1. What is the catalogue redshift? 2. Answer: 0.01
